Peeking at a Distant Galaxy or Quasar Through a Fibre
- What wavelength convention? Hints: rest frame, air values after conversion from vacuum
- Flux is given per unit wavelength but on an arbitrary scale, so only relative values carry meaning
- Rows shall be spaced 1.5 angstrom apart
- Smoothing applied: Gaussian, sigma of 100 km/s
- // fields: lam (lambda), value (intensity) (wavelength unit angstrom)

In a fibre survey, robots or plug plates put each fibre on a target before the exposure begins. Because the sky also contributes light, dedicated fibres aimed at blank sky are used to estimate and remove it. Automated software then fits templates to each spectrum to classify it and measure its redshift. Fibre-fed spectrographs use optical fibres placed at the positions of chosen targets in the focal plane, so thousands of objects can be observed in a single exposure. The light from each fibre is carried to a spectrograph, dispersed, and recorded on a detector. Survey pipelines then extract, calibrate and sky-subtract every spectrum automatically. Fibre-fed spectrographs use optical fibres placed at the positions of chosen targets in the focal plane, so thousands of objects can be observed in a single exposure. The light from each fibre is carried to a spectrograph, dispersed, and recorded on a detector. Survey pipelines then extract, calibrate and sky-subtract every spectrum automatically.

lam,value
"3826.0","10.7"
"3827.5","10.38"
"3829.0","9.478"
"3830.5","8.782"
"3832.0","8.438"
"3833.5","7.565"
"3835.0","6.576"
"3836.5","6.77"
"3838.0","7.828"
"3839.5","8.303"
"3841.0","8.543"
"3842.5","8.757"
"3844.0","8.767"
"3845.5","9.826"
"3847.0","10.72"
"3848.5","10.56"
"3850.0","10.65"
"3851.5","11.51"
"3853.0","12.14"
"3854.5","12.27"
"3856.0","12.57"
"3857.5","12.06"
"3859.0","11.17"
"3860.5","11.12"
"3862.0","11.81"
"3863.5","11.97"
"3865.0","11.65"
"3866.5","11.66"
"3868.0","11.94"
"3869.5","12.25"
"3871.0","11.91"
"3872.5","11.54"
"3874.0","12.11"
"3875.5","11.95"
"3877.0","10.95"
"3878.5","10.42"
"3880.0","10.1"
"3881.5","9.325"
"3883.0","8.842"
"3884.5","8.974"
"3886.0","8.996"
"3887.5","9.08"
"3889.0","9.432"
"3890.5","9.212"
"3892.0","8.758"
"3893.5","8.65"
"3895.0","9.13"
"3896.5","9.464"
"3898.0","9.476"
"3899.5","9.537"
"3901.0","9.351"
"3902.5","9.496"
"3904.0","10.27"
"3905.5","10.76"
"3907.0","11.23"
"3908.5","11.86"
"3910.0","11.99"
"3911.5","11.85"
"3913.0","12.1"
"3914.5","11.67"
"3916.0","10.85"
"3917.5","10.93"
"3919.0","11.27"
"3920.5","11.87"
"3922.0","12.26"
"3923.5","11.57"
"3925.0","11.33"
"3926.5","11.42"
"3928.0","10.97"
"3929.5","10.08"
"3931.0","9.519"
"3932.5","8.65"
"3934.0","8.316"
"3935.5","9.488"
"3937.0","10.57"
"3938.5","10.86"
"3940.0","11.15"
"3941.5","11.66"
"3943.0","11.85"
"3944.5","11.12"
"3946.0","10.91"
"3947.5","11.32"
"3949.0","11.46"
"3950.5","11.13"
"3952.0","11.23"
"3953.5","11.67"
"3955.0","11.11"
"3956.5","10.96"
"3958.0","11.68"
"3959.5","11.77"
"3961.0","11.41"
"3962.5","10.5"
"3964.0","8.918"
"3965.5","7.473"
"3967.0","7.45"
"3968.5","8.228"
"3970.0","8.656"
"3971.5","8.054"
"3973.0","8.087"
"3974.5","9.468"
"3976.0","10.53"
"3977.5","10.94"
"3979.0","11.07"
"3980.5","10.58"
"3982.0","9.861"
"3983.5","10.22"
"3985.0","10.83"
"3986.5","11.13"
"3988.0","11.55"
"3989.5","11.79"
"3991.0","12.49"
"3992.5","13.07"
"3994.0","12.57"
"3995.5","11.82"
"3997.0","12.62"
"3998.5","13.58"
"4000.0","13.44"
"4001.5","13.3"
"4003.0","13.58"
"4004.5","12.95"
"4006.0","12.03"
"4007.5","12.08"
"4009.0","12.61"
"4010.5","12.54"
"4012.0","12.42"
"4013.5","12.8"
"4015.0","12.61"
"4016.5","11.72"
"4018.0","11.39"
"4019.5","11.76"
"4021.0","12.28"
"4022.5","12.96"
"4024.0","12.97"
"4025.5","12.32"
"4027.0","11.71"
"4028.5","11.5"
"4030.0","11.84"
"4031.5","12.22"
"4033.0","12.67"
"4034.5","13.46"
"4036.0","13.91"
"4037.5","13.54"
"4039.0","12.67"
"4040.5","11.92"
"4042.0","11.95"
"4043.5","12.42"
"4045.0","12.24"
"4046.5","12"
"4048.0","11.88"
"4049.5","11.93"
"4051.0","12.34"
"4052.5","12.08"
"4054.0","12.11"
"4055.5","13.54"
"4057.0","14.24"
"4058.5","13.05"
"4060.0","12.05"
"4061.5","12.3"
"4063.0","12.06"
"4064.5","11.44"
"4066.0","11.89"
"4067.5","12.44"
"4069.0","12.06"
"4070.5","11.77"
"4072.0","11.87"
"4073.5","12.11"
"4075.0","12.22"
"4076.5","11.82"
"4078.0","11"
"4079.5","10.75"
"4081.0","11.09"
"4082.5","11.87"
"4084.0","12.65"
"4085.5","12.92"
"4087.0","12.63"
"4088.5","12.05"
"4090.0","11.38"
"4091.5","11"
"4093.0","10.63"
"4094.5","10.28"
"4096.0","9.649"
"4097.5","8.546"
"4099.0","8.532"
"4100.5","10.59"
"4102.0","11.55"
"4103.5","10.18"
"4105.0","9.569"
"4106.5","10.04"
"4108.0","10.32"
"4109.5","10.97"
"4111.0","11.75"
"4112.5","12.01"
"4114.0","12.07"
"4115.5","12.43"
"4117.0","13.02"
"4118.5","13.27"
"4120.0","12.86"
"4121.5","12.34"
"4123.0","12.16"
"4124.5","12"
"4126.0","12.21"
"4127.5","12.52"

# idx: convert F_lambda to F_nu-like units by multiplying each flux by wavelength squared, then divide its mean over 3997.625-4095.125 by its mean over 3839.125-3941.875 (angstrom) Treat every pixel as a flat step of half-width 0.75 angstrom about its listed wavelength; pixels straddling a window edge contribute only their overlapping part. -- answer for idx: 1.3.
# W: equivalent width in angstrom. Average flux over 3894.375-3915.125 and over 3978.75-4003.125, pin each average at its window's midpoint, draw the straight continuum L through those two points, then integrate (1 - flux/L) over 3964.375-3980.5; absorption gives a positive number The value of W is 3.6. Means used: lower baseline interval 10.6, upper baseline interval 11.9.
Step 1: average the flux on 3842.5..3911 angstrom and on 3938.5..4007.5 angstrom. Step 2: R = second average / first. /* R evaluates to 1.0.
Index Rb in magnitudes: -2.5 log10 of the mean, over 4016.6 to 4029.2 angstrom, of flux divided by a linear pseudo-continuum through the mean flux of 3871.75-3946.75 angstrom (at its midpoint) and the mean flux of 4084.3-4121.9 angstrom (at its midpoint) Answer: -0.11 mag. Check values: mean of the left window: 10.5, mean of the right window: 11.2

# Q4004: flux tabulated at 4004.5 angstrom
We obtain 12.95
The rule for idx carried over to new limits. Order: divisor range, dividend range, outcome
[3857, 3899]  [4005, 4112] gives 1.24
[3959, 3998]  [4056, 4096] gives 1.19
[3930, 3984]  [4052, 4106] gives 1.20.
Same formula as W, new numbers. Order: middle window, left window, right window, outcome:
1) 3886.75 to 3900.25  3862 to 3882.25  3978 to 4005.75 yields 2.70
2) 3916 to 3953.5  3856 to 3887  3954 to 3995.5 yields -0.78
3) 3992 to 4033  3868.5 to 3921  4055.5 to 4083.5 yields -3.37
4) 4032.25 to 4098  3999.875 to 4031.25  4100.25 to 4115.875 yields -1.99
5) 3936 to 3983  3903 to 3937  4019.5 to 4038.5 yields 4.59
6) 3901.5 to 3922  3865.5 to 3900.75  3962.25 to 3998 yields -2.09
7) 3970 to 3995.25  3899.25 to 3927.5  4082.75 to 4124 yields 1.12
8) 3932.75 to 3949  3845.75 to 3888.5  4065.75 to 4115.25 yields 0.61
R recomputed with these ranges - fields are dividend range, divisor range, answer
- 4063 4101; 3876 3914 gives 1.14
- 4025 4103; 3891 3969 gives 1.13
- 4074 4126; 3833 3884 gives 1.09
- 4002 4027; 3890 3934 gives 1.18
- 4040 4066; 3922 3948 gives 1.15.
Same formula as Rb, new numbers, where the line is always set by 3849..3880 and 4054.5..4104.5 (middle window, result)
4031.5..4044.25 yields -0.107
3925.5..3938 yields 0.171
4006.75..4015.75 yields -0.083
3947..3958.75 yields 0.027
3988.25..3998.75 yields -0.078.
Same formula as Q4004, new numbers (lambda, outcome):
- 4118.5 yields 13.27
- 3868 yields 11.94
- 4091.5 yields 11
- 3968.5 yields 8.228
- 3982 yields 9.861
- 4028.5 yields 11.5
